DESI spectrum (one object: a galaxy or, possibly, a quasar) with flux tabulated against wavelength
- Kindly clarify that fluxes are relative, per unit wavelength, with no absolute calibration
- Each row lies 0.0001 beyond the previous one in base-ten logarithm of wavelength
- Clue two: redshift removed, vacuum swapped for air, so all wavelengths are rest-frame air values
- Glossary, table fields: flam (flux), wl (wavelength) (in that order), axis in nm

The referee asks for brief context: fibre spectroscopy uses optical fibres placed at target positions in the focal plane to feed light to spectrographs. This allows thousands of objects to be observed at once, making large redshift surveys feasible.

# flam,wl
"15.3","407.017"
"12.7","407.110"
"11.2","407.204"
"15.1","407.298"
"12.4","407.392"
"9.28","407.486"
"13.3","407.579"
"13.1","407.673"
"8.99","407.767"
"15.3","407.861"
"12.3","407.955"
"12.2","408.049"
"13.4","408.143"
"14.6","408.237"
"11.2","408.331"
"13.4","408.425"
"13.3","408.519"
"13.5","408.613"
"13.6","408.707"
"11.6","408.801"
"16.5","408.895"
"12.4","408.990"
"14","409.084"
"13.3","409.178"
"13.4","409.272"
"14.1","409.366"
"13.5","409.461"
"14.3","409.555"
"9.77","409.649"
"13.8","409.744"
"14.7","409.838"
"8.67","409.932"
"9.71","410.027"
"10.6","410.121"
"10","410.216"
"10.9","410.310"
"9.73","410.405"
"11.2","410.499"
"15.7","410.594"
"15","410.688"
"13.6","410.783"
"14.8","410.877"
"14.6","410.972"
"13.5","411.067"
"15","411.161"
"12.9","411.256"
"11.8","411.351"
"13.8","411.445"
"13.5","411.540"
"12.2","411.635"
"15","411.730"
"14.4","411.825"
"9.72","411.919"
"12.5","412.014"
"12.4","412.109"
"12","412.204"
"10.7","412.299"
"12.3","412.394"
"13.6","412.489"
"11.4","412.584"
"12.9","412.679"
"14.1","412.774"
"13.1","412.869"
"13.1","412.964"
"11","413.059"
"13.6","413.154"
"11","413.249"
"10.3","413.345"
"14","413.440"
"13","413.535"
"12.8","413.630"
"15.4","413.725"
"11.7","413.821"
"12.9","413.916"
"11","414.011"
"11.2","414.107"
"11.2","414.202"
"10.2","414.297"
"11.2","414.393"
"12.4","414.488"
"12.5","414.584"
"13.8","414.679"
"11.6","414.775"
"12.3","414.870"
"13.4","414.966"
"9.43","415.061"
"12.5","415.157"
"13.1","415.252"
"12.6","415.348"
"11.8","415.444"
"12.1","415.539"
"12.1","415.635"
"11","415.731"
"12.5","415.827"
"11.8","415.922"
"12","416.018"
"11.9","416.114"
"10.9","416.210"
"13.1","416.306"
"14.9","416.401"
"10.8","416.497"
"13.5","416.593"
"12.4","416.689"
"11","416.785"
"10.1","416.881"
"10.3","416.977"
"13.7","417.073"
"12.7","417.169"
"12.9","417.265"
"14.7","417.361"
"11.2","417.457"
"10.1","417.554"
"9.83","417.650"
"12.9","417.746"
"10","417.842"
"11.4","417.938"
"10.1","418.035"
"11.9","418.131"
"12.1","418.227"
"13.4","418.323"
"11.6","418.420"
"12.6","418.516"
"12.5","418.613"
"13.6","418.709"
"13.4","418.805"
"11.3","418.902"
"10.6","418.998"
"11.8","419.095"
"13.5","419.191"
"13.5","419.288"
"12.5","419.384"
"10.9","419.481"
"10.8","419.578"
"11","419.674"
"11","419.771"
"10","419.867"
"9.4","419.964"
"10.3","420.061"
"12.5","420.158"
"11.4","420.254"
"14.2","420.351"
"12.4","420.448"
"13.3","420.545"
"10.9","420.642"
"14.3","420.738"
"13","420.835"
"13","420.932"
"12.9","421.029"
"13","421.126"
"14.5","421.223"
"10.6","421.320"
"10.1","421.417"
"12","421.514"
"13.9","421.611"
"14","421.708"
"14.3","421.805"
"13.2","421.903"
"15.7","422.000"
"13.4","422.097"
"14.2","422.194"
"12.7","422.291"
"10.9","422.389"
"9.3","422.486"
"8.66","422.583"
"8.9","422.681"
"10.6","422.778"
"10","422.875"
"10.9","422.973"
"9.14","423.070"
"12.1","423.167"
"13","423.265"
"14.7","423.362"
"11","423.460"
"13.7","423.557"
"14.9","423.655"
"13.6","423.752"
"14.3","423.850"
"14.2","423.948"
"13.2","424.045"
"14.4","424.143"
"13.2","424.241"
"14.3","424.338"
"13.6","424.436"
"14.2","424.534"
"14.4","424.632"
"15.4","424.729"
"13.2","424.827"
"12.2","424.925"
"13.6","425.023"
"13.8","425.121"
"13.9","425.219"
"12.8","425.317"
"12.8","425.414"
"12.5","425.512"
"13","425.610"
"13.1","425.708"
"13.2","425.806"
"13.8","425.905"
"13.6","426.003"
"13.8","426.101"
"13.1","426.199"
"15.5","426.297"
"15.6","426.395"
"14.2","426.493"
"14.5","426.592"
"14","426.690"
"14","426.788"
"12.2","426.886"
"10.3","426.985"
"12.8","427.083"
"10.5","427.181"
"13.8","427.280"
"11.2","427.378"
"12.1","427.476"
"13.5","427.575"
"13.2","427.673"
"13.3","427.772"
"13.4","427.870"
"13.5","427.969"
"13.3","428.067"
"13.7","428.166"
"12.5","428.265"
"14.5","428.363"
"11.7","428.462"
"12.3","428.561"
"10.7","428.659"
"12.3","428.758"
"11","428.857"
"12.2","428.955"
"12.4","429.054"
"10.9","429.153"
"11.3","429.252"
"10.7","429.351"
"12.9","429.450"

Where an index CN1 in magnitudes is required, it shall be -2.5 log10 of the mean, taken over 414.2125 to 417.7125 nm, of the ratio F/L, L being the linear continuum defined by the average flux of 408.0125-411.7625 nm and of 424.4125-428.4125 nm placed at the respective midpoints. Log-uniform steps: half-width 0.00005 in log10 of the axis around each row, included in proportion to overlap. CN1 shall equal 0.10 mag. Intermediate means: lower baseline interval 13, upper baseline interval 13.4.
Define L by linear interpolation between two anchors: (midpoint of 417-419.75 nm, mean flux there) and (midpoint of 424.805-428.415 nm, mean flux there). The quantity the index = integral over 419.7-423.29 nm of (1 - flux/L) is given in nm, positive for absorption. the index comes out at 0.14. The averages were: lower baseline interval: 12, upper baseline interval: 13.2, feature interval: 12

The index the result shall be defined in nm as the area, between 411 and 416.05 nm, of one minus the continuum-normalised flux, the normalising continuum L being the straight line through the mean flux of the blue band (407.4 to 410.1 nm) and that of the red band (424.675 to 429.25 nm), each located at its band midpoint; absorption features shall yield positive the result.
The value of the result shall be 0.15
